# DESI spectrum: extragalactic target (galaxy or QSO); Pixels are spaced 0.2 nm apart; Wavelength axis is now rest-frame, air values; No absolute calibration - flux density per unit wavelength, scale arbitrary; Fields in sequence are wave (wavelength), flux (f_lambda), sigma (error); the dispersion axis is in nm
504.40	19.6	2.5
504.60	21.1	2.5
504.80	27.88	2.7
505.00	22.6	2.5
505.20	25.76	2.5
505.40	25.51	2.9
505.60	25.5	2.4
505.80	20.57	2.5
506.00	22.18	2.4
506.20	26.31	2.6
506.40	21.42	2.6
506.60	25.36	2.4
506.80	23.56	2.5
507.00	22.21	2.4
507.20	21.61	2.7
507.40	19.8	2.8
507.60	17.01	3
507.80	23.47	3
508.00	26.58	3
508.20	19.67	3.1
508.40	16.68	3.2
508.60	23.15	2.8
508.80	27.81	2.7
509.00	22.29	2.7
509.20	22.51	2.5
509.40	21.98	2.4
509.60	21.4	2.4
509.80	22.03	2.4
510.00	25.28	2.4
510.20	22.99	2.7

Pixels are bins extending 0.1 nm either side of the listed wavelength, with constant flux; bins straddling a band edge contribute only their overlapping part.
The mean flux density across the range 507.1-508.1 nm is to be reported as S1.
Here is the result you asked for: 21.7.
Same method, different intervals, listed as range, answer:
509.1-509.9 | 22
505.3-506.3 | 24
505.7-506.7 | 23.2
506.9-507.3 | 21.9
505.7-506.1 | 21.4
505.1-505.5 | 25.6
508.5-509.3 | 23.9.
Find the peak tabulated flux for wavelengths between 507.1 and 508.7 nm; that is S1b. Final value 26.58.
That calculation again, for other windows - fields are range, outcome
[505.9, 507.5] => 26.31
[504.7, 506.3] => 27.88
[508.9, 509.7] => 22.51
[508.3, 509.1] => 27.81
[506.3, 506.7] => 25.36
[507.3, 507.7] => 19.8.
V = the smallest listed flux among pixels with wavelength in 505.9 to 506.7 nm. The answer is 21.42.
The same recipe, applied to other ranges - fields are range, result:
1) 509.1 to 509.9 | 21.4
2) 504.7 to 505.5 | 22.6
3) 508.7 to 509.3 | 22.29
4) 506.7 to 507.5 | 19.8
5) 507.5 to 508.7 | 16.68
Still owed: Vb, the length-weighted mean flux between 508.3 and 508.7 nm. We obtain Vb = 19.9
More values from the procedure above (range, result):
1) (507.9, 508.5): 21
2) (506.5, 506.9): 24.5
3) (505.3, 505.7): 25.5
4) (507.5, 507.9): 20.2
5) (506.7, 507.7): 20.8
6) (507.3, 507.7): 18.4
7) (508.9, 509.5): 22.3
